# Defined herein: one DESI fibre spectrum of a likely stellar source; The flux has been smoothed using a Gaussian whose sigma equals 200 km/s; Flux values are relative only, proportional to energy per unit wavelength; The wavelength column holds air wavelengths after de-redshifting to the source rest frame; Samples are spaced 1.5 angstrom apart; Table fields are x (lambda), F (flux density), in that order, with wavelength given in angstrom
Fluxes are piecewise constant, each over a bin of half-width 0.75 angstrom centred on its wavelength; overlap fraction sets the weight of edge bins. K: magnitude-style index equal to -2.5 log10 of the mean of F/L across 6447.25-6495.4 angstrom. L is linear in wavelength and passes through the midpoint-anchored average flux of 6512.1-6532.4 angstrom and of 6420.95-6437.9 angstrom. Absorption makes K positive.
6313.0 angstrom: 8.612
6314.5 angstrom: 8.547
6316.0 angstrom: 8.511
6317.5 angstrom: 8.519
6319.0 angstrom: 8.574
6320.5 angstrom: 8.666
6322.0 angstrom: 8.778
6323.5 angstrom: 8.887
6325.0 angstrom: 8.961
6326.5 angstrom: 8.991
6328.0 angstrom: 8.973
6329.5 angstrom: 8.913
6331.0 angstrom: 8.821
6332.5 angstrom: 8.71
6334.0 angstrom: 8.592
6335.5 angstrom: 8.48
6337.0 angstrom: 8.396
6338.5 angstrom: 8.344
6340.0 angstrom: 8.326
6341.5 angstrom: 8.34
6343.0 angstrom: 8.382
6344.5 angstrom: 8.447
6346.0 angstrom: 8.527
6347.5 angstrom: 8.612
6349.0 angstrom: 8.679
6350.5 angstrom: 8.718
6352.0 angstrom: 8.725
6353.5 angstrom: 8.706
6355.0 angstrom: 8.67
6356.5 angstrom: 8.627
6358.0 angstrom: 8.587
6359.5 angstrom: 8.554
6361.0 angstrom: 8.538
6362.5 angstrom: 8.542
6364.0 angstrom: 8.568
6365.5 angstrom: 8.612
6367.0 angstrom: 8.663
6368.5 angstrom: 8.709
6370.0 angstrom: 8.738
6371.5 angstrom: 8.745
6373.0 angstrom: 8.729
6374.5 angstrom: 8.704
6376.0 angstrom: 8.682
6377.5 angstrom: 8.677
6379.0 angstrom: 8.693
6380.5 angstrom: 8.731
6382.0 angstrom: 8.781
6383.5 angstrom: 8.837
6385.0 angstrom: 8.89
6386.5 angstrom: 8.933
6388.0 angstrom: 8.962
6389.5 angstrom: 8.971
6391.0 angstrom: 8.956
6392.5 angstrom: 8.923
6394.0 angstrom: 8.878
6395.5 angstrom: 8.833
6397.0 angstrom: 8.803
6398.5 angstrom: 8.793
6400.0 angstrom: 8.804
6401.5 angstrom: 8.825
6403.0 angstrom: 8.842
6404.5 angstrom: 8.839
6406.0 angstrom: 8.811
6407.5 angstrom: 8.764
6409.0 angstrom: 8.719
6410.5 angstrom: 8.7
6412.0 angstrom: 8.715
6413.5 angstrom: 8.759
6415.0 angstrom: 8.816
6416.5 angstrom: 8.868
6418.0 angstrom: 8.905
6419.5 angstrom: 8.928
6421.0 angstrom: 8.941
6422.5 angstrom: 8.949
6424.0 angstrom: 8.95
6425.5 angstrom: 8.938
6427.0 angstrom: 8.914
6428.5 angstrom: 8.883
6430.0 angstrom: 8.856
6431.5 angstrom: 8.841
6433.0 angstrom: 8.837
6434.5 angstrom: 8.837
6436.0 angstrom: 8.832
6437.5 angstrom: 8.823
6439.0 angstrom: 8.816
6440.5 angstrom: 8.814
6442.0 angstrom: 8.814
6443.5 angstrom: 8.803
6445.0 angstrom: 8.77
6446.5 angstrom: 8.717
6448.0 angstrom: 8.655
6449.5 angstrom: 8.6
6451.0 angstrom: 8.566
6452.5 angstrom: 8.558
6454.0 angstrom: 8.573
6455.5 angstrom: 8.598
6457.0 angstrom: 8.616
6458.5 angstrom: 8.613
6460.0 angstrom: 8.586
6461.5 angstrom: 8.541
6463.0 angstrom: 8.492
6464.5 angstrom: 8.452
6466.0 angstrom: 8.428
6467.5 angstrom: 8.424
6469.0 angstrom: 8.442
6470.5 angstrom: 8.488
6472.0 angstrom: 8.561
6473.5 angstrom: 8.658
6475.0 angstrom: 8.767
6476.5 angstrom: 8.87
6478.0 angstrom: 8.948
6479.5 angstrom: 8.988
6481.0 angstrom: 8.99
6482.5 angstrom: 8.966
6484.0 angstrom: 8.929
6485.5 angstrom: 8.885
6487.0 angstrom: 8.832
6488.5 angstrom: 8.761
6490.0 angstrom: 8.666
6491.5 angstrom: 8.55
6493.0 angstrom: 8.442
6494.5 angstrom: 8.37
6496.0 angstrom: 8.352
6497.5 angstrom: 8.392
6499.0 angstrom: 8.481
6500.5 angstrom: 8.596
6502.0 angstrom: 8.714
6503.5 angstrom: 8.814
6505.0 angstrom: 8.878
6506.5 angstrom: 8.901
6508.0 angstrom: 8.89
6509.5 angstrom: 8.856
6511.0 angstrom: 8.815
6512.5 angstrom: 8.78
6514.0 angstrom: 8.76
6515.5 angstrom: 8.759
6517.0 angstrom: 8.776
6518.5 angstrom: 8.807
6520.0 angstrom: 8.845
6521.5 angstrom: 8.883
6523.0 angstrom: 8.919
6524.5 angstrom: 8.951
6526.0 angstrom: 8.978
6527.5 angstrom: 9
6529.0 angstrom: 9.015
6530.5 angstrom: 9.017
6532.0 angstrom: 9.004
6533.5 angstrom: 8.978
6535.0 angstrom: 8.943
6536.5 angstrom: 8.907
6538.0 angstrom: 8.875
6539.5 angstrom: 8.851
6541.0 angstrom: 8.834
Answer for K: 0.03 mag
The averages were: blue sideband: 8.88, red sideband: 8.89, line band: 8.65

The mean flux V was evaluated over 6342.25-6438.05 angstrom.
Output 8.77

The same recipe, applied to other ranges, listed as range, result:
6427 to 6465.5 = 8.7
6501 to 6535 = 8.88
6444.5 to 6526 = 8.7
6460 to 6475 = 8.52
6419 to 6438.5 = 8.89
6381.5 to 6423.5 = 8.85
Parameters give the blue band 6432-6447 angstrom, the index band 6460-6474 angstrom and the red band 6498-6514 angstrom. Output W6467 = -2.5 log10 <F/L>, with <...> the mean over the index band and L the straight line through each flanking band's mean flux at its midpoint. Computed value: 0.04 mag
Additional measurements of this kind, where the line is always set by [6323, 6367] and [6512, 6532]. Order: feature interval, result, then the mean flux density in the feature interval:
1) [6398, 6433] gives -0.01 mag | 8.84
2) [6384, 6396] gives -0.03 mag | 8.92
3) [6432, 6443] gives -0.01 mag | 8.82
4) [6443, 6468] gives 0.03 mag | 8.59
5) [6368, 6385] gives -0.01 mag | 8.74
